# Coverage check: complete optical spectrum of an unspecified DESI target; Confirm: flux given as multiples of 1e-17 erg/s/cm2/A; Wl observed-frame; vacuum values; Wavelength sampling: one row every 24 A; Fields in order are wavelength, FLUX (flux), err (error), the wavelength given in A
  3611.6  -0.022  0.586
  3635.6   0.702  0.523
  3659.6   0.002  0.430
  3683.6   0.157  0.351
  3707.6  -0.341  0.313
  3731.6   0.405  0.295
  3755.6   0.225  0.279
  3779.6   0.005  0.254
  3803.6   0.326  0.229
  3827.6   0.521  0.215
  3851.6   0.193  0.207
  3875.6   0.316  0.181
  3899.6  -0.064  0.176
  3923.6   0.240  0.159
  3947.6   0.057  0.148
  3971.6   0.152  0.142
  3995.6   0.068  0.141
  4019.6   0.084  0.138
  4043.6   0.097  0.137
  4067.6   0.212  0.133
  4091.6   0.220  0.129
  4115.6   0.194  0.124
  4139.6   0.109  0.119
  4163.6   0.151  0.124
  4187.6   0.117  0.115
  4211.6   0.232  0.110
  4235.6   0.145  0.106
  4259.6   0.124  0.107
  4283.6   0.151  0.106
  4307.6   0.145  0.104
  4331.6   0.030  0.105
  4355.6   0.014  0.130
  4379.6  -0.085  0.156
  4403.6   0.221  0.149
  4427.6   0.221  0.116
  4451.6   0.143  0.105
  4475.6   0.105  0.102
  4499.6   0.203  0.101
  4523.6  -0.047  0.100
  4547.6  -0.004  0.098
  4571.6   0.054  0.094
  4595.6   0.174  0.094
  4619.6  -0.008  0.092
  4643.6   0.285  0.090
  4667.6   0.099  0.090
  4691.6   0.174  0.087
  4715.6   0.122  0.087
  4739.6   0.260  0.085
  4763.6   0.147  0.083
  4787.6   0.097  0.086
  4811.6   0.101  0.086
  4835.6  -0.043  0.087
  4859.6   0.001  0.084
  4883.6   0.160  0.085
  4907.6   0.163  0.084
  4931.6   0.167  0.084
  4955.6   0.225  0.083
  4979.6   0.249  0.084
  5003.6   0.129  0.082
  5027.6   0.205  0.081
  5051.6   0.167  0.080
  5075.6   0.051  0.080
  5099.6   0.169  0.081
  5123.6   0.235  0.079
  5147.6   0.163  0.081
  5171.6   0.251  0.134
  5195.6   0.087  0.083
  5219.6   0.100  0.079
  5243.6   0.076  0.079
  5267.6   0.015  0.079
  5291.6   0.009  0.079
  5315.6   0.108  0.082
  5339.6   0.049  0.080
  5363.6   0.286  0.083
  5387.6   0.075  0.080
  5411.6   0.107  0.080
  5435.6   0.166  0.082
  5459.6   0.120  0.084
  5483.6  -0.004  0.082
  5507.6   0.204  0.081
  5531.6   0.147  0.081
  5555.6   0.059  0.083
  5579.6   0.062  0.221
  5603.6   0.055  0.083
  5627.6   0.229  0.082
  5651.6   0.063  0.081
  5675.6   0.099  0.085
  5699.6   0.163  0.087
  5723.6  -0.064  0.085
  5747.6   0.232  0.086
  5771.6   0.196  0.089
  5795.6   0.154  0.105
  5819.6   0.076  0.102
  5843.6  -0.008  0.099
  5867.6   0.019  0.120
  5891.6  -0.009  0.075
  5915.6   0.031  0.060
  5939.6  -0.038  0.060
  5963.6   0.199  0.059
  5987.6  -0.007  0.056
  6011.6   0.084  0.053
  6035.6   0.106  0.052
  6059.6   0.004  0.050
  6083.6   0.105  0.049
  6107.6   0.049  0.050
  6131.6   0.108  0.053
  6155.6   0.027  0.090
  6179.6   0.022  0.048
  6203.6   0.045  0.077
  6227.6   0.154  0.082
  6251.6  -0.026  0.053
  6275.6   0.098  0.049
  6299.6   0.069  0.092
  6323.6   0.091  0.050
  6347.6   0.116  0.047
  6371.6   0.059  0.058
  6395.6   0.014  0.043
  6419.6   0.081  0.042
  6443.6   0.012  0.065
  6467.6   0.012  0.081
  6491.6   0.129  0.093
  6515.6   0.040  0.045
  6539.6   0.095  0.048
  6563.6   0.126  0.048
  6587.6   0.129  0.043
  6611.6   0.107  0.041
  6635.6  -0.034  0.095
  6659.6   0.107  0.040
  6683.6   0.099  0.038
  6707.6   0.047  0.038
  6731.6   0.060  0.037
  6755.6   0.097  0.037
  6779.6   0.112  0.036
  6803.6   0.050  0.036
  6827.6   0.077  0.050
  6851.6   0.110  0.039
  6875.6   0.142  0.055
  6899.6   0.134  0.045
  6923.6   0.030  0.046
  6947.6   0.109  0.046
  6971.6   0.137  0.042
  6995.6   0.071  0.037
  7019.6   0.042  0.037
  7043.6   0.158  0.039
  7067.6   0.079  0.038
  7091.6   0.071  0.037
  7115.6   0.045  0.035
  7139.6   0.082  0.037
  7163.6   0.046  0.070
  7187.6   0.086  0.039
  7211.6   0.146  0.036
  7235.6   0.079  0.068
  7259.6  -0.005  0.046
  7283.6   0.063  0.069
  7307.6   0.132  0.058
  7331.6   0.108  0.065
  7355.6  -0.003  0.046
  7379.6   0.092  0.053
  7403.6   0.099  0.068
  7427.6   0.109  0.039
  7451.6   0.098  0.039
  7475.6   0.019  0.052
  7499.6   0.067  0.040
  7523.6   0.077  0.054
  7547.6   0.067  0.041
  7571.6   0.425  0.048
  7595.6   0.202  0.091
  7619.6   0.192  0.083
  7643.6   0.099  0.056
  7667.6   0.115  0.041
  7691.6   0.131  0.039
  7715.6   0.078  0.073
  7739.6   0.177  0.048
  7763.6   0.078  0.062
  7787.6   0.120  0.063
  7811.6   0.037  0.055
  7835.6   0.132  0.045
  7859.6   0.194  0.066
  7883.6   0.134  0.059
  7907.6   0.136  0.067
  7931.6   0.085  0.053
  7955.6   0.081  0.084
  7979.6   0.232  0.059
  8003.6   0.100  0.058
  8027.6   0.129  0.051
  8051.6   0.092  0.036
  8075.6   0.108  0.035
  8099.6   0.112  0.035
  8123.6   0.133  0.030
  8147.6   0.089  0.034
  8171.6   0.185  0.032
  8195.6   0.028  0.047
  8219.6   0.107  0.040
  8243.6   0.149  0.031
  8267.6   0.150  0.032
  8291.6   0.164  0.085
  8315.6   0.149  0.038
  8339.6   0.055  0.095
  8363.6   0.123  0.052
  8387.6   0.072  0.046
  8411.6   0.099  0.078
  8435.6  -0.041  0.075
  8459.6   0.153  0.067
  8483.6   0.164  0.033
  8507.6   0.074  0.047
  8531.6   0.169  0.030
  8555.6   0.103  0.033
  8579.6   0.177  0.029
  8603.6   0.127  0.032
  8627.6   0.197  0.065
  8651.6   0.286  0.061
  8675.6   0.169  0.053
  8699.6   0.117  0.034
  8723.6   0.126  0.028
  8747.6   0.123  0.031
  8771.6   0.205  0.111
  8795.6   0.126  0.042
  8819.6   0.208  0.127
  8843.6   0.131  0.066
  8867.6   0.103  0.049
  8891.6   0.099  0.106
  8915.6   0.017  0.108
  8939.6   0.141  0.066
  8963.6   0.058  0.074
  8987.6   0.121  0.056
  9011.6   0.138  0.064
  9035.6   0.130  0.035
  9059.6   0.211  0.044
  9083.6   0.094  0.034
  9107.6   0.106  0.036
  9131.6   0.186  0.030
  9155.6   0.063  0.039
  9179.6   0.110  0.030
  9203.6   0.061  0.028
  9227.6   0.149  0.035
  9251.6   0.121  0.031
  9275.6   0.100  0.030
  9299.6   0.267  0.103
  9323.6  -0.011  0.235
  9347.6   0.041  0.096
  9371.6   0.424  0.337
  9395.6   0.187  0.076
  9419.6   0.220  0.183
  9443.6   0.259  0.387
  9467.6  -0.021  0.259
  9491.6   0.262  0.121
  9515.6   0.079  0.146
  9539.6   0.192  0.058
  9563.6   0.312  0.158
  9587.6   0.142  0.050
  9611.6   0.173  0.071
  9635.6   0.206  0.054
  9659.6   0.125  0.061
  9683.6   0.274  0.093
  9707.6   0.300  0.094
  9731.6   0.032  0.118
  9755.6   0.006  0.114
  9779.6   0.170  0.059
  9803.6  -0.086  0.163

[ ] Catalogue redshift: 1.033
